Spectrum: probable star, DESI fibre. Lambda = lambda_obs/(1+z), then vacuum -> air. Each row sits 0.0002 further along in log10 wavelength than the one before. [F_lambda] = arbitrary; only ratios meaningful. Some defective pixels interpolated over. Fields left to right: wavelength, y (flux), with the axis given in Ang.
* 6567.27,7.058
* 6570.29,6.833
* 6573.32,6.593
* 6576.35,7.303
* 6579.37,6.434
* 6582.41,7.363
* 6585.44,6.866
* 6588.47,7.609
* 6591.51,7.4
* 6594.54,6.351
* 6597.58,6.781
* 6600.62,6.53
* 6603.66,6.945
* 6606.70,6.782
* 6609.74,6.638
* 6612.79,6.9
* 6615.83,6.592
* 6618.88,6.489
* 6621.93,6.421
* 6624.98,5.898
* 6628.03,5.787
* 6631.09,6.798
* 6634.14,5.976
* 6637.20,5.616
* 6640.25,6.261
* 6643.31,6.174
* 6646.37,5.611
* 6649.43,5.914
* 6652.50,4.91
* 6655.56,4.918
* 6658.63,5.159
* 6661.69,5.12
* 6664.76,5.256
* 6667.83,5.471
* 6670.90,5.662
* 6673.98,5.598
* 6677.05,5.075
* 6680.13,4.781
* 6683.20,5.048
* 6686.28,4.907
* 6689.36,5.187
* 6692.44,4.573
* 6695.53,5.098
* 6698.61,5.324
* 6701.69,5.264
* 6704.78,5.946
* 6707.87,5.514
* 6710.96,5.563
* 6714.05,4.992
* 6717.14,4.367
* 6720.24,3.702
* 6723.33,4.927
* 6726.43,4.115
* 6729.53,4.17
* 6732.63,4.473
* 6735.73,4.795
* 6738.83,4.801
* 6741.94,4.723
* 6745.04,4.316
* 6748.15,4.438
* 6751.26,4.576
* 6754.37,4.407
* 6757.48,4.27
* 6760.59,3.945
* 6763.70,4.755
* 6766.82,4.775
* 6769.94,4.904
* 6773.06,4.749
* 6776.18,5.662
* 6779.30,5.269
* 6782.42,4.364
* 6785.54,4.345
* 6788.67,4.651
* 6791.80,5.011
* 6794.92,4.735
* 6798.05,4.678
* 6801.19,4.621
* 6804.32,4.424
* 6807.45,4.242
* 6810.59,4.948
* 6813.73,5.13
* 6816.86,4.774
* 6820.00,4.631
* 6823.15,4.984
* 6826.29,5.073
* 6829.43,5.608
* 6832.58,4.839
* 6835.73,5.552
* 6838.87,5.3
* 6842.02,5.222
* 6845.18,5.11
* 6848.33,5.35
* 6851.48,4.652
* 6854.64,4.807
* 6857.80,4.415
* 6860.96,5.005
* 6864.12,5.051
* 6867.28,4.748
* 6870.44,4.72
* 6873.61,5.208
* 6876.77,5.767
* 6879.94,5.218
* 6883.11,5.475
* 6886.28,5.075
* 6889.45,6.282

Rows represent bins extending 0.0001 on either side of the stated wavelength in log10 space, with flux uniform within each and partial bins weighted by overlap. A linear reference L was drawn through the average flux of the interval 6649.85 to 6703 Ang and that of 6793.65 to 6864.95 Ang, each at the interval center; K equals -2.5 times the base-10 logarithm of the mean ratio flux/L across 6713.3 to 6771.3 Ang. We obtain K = 0.13 mag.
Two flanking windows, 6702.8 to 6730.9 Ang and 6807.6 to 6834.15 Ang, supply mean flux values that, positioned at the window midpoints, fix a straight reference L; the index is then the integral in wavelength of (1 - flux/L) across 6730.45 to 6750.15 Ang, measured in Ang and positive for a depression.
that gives 1.1 Ang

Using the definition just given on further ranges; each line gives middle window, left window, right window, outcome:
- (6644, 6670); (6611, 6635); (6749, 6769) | 2.48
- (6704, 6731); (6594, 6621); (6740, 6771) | 1.57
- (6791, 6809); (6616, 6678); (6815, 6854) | 2.09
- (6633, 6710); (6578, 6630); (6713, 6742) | 1.37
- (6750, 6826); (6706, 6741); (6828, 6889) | 2.95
